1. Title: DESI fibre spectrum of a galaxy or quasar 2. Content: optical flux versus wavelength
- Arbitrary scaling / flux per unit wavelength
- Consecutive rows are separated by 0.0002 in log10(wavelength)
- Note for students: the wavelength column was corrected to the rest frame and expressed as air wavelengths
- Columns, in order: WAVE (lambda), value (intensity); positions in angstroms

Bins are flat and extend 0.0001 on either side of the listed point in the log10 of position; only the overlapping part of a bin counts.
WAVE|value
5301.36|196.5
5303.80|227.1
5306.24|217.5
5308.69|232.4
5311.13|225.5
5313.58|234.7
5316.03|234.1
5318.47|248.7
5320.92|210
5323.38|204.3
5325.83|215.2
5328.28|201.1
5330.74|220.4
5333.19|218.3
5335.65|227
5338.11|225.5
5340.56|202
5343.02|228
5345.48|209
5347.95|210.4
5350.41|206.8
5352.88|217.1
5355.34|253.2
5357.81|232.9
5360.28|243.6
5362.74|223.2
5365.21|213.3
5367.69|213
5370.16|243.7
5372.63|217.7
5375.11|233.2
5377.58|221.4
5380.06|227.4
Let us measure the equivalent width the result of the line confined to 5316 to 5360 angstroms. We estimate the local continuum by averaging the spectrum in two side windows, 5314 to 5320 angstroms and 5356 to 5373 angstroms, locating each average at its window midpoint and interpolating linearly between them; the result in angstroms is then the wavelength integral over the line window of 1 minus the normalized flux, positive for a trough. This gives 2.6 angstroms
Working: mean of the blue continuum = 239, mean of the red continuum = 228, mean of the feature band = 220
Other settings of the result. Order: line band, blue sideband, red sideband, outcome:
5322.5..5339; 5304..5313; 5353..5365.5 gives 1.0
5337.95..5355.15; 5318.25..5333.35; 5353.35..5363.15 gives 1.0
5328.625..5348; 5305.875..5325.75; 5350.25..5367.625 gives 0.8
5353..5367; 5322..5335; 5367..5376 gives -0.5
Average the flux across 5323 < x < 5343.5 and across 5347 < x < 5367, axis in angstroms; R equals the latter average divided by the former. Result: 1.0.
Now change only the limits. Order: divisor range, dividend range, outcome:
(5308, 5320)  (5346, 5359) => 0.95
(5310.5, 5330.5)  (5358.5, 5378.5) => 1.02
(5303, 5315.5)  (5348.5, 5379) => 0.99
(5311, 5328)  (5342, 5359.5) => 1.00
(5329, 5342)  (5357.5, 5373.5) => 1.04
